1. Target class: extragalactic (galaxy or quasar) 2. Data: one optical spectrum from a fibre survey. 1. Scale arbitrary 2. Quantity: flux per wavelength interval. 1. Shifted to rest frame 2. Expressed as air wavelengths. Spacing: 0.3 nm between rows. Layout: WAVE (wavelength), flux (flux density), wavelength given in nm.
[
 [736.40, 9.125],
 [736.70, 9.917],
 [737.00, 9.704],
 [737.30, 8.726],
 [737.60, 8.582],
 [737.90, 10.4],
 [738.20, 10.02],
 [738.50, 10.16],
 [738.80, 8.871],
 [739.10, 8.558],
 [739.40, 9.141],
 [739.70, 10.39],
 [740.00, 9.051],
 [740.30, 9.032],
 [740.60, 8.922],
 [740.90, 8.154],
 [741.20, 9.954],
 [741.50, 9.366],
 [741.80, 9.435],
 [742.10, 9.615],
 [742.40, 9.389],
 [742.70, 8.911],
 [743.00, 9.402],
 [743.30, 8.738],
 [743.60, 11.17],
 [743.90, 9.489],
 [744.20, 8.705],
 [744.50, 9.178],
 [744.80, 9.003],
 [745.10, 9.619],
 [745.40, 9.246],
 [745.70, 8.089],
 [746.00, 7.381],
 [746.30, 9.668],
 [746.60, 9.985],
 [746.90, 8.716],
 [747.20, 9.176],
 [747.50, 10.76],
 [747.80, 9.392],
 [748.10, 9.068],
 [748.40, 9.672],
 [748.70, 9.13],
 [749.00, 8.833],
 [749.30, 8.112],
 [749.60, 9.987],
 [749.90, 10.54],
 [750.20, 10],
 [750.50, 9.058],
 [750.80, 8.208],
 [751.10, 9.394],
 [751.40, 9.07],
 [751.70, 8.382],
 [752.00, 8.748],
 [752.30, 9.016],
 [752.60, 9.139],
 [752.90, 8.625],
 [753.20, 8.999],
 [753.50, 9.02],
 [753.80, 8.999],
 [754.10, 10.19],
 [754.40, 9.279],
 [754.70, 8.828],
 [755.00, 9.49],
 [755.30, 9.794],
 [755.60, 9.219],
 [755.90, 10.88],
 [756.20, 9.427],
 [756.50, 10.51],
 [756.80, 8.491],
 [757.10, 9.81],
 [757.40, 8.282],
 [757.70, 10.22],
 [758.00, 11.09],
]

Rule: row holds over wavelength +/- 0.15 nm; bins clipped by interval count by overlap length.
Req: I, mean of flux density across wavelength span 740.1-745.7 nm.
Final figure 9.26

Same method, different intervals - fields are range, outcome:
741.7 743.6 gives 9.4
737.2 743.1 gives 9.31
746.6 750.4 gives 9.46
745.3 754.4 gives 9.15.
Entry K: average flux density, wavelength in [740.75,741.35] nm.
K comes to 9.05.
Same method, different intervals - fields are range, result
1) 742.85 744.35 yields 9.5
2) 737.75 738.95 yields 9.86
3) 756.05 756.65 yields 9.97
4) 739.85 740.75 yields 9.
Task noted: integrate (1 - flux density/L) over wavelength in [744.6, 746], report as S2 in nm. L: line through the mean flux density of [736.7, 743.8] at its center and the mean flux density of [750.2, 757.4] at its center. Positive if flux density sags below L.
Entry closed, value 0.08 nm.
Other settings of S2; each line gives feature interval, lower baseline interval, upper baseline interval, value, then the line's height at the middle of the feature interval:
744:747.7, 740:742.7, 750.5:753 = -0.04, 9.05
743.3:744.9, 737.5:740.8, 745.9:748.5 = -0.02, 9.35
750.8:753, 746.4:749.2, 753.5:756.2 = 0.14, 9.48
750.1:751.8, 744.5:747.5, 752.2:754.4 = 0.02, 9.13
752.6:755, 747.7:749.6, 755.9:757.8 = 0.06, 9.38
